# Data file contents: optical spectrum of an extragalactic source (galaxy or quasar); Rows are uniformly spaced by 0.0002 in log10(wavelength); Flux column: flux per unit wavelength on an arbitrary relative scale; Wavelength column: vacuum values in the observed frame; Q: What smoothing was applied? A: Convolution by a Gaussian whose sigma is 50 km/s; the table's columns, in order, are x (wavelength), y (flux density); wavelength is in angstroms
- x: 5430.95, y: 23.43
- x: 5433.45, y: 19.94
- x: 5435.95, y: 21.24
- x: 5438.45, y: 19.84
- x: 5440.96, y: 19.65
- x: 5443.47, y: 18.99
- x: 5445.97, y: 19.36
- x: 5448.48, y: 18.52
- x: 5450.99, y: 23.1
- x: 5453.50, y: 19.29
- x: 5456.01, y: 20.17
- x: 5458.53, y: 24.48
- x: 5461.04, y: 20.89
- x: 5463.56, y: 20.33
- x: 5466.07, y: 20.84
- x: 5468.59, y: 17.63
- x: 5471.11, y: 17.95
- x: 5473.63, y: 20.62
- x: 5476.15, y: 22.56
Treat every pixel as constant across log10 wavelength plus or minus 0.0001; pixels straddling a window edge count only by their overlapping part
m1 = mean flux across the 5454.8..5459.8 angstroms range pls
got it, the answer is 22.3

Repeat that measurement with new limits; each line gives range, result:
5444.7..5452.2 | 20.3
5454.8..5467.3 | 21.3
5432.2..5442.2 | 20.2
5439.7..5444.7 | 19.3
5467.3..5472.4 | 17.8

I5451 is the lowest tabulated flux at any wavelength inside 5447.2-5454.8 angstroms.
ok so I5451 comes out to 18.52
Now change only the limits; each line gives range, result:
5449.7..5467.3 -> 19.29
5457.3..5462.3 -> 20.89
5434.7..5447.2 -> 18.99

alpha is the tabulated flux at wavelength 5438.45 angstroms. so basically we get 19.84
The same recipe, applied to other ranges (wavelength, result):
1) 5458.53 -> 24.48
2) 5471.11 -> 17.95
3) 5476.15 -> 22.56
